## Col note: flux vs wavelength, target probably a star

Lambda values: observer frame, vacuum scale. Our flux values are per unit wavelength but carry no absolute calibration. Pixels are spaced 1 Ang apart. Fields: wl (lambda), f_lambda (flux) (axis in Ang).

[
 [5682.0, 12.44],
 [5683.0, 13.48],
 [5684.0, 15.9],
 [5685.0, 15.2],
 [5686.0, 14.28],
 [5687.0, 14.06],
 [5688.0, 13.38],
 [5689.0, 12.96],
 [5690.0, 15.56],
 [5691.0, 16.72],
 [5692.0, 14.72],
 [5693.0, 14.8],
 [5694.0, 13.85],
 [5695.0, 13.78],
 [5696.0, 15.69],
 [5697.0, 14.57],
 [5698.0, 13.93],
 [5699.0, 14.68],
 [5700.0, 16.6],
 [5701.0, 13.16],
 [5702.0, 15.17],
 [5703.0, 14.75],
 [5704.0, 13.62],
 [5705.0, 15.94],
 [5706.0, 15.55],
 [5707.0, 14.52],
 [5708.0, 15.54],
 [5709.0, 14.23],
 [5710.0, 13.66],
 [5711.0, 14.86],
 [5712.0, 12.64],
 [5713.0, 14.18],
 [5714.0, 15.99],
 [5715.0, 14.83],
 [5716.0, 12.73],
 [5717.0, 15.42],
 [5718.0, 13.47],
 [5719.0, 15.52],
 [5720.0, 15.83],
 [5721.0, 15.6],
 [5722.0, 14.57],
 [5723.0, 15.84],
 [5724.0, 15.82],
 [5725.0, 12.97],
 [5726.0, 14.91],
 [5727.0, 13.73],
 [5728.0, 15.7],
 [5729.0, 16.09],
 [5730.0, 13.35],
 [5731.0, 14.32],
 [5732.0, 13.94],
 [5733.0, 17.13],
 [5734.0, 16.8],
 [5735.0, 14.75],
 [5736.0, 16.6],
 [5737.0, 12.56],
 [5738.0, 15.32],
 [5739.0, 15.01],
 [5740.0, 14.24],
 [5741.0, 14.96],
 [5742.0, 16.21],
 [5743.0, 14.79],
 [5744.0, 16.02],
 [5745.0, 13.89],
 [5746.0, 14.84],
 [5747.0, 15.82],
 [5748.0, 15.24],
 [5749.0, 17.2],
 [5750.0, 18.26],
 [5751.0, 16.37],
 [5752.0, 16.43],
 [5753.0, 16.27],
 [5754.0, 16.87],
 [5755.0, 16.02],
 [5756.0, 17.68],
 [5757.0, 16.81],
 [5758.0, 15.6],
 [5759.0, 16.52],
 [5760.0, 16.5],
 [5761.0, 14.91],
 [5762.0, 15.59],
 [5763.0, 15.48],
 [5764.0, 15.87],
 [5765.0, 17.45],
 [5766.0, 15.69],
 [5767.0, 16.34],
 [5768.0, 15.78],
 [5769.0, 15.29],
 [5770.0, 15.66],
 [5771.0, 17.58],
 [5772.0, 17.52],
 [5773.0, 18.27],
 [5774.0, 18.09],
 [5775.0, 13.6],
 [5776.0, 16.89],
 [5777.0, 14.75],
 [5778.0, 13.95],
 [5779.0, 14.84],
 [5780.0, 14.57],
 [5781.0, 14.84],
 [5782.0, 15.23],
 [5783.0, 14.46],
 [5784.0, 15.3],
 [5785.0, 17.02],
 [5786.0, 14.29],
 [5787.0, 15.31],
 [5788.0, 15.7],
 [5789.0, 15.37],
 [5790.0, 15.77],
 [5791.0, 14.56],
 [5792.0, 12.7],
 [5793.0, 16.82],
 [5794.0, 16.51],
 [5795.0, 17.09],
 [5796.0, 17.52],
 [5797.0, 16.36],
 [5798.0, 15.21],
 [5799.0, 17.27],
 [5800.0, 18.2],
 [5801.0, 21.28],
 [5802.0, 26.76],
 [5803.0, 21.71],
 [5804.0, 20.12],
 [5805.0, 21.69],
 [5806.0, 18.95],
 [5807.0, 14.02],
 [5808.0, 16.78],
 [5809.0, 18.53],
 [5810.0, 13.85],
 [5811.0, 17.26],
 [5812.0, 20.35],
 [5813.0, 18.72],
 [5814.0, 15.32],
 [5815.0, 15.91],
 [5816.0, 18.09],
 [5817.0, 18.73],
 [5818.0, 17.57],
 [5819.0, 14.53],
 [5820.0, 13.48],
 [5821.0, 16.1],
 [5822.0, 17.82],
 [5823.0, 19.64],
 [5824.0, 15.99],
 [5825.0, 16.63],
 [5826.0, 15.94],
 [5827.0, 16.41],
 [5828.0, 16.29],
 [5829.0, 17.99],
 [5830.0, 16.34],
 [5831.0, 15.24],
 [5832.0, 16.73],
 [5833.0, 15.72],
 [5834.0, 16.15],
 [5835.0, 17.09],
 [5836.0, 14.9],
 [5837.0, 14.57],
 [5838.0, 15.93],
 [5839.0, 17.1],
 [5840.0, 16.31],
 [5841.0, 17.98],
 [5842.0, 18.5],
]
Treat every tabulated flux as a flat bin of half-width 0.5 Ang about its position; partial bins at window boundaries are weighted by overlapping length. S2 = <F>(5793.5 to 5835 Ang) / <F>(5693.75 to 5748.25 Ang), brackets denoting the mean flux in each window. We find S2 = 1.17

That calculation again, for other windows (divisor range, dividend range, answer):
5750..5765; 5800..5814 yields 1.17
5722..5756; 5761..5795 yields 1.02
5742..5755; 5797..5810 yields 1.18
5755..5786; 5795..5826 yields 1.12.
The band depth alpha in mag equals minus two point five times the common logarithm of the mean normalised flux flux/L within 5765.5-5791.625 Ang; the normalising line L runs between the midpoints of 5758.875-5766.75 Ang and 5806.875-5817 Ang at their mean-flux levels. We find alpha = 0.05 mag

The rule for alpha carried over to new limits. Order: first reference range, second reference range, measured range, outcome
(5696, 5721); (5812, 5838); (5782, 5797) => 0.02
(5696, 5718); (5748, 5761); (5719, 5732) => 0.03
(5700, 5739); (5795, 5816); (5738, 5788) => 0.05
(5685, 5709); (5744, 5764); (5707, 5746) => 0.04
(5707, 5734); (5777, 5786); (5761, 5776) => -0.09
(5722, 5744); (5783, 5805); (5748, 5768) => -0.03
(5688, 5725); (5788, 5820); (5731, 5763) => 0.01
